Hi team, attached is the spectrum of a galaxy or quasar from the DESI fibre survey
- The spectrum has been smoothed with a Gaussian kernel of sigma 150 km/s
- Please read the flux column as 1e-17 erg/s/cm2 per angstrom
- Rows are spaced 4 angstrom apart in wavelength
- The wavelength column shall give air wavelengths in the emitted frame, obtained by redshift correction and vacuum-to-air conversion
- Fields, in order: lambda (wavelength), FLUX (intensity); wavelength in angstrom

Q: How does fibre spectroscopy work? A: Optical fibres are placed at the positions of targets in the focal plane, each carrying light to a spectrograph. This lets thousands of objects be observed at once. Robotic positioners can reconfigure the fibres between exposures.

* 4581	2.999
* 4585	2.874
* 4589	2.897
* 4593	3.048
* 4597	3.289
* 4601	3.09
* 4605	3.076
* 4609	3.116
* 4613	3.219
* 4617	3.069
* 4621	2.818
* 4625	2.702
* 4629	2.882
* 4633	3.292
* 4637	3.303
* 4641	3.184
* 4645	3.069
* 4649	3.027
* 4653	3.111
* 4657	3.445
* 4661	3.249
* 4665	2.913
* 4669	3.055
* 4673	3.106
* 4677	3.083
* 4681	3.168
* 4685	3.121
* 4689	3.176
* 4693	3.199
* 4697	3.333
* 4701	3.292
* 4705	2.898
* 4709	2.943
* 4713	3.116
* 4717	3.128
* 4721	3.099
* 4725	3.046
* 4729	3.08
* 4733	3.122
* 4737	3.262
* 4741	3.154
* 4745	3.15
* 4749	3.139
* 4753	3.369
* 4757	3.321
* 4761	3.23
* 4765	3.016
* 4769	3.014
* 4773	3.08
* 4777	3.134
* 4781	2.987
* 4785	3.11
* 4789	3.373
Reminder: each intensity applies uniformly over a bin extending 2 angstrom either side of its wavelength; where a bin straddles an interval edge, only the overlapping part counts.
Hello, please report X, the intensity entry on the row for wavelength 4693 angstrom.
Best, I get 3.199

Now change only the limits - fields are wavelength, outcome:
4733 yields 3.122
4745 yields 3.15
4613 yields 3.219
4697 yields 3.333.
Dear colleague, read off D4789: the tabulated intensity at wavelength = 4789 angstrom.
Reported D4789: 3.373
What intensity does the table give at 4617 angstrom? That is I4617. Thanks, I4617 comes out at 3.069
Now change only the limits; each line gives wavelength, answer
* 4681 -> 3.168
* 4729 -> 3.08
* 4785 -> 3.11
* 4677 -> 3.083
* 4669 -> 3.055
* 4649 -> 3.027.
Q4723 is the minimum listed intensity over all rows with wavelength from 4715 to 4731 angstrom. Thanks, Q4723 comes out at 3.046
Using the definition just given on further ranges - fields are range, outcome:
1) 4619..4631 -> 2.702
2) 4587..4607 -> 2.897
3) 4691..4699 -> 3.199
